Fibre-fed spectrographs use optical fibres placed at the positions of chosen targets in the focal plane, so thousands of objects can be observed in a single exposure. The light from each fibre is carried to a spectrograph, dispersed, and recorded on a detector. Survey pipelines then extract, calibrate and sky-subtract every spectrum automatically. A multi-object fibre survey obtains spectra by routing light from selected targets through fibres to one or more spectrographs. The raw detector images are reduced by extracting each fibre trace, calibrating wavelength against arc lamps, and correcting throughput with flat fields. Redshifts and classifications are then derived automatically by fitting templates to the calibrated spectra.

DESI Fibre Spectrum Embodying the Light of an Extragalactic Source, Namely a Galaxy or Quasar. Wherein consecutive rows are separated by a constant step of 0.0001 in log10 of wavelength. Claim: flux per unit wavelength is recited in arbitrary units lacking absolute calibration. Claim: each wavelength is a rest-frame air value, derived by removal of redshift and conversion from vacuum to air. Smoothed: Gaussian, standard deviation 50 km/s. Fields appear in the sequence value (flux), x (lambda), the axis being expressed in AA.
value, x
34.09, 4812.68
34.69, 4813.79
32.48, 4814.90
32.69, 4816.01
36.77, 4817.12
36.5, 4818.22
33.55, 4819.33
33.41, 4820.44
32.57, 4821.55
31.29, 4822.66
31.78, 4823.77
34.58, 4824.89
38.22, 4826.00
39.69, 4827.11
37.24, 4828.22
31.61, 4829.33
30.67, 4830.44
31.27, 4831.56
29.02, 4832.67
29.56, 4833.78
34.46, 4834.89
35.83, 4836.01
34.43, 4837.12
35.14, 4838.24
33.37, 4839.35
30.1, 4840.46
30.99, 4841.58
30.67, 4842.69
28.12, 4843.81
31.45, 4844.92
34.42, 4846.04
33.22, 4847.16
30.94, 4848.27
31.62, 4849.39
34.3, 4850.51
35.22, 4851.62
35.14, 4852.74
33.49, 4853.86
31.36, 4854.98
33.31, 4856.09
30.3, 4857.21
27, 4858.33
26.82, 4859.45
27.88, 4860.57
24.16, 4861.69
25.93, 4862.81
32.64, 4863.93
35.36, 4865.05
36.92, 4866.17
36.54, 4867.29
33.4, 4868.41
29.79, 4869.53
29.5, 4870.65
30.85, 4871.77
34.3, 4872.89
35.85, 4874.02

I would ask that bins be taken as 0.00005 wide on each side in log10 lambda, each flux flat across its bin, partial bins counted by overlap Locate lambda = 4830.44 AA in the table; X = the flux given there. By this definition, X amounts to 30.67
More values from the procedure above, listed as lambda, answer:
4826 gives 38.22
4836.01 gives 35.83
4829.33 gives 31.61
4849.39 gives 31.62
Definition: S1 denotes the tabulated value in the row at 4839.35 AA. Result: 33.37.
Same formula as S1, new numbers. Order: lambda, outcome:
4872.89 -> 34.3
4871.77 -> 30.85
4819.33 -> 33.55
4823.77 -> 31.78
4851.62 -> 35.22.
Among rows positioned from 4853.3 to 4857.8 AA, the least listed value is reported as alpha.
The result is 30.3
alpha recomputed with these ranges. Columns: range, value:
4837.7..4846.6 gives 28.12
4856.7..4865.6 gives 24.16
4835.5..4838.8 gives 34.43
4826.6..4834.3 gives 29.02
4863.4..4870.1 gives 29.79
